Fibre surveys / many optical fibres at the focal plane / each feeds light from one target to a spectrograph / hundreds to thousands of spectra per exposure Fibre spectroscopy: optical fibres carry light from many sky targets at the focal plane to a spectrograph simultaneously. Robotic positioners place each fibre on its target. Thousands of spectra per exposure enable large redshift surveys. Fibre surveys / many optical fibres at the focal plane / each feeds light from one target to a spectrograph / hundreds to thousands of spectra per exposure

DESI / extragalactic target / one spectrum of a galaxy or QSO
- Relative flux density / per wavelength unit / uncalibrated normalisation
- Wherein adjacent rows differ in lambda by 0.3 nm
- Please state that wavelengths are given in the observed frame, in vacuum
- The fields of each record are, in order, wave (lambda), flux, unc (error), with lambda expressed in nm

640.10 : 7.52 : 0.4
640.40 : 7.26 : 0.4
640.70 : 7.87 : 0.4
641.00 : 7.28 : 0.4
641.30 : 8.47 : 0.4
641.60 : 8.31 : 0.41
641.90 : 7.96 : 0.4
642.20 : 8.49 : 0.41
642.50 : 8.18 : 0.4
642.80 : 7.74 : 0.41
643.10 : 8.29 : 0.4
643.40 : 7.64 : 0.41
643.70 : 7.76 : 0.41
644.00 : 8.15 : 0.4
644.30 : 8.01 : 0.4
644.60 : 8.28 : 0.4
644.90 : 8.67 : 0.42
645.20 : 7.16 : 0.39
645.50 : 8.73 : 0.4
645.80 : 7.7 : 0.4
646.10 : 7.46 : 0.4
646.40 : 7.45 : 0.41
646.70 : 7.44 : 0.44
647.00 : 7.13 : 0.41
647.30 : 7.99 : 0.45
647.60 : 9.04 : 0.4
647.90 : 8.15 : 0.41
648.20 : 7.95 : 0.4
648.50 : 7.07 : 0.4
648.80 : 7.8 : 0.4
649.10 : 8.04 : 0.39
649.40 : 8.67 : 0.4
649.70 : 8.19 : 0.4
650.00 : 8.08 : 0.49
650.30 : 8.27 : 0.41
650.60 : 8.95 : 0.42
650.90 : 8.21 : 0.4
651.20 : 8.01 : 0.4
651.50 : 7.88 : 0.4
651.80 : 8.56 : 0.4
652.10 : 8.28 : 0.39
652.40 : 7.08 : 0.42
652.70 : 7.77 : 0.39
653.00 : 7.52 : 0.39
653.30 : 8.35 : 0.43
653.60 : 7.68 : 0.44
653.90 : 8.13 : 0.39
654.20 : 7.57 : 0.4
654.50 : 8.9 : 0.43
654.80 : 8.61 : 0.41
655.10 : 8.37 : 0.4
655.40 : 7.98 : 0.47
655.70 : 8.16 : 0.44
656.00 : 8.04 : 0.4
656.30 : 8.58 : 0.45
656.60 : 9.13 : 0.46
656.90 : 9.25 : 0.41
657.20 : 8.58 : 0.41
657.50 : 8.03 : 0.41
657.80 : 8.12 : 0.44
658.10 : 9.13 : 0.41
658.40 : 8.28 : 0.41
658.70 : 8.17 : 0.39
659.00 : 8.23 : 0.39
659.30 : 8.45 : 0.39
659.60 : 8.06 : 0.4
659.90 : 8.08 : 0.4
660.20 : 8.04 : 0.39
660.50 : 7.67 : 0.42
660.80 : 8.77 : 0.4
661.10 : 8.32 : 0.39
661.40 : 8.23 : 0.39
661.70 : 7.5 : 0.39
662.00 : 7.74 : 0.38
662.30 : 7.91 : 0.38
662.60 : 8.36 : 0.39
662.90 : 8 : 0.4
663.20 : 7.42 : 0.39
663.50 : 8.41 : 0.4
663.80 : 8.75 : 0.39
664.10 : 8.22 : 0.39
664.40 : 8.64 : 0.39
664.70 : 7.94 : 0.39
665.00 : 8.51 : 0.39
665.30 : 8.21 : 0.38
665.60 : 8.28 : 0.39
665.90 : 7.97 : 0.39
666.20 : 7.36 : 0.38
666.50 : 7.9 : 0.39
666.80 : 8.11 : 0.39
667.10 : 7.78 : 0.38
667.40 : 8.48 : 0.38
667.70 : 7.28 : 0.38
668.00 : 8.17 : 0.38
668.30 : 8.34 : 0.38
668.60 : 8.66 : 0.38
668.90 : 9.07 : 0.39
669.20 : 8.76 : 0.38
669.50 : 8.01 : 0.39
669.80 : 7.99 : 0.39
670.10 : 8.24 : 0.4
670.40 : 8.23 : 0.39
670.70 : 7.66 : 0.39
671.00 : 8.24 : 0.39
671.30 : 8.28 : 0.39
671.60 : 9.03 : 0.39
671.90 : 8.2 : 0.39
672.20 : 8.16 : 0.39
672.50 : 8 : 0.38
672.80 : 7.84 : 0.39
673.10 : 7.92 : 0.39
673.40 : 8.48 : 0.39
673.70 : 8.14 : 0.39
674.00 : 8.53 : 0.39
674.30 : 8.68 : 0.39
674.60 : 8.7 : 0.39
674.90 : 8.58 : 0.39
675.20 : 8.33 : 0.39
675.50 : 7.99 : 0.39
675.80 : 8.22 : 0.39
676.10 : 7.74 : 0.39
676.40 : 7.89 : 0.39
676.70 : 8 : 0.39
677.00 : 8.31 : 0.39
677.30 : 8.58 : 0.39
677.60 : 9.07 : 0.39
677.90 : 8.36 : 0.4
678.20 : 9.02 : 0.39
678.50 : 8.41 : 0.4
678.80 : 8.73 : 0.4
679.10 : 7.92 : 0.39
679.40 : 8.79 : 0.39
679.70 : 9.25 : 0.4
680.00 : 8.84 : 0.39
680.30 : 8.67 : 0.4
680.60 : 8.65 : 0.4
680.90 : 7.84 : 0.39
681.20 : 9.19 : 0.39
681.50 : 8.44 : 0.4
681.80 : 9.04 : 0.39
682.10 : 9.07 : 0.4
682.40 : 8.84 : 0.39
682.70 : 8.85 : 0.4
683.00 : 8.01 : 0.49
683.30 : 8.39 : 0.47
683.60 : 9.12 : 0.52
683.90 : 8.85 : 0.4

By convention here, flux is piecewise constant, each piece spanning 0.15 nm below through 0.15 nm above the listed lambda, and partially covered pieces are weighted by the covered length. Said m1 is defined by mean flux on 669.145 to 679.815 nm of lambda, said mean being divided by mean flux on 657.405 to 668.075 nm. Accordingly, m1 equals 1.0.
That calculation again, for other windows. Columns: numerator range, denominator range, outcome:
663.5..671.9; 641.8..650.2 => 1.03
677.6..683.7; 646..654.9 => 1.08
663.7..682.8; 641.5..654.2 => 1.05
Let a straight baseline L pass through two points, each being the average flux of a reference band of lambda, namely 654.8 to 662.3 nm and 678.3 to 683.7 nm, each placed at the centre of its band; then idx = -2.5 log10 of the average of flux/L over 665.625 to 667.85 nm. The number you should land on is 0.07 mag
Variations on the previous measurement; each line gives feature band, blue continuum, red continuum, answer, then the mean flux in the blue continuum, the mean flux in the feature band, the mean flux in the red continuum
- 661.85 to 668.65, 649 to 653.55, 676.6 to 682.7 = 0.04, 8.12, 8.1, 8.66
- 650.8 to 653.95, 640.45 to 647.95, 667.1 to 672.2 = 0.02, 7.96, 7.94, 8.27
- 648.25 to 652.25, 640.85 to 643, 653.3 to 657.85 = 0.01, 8.07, 8.15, 8.35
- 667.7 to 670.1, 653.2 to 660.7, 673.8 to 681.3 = 0.01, 8.31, 8.35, 8.48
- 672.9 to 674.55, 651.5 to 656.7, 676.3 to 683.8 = 0.02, 8.14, 8.36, 8.62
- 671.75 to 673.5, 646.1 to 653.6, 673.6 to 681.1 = 0.04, 7.98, 8.09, 8.46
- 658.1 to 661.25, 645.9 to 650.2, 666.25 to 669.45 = -0.02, 7.89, 8.25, 8.22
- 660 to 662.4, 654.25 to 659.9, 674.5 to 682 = 0.05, 8.42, 8.03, 8.5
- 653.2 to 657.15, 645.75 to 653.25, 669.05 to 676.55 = -0.05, 7.96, 8.37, 8.23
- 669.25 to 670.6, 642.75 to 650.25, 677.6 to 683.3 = 0.04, 7.95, 8.15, 8.67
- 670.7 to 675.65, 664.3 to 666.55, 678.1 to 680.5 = 0.02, 8.1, 8.3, 8.7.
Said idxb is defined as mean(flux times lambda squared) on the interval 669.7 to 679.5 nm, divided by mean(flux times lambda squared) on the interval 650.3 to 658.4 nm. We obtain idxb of 1.07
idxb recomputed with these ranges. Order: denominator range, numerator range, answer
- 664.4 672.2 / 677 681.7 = 1.09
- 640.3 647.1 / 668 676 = 1.15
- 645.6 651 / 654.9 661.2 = 1.08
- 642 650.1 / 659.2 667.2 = 1.07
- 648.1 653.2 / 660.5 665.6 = 1.06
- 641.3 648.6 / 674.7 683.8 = 1.19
